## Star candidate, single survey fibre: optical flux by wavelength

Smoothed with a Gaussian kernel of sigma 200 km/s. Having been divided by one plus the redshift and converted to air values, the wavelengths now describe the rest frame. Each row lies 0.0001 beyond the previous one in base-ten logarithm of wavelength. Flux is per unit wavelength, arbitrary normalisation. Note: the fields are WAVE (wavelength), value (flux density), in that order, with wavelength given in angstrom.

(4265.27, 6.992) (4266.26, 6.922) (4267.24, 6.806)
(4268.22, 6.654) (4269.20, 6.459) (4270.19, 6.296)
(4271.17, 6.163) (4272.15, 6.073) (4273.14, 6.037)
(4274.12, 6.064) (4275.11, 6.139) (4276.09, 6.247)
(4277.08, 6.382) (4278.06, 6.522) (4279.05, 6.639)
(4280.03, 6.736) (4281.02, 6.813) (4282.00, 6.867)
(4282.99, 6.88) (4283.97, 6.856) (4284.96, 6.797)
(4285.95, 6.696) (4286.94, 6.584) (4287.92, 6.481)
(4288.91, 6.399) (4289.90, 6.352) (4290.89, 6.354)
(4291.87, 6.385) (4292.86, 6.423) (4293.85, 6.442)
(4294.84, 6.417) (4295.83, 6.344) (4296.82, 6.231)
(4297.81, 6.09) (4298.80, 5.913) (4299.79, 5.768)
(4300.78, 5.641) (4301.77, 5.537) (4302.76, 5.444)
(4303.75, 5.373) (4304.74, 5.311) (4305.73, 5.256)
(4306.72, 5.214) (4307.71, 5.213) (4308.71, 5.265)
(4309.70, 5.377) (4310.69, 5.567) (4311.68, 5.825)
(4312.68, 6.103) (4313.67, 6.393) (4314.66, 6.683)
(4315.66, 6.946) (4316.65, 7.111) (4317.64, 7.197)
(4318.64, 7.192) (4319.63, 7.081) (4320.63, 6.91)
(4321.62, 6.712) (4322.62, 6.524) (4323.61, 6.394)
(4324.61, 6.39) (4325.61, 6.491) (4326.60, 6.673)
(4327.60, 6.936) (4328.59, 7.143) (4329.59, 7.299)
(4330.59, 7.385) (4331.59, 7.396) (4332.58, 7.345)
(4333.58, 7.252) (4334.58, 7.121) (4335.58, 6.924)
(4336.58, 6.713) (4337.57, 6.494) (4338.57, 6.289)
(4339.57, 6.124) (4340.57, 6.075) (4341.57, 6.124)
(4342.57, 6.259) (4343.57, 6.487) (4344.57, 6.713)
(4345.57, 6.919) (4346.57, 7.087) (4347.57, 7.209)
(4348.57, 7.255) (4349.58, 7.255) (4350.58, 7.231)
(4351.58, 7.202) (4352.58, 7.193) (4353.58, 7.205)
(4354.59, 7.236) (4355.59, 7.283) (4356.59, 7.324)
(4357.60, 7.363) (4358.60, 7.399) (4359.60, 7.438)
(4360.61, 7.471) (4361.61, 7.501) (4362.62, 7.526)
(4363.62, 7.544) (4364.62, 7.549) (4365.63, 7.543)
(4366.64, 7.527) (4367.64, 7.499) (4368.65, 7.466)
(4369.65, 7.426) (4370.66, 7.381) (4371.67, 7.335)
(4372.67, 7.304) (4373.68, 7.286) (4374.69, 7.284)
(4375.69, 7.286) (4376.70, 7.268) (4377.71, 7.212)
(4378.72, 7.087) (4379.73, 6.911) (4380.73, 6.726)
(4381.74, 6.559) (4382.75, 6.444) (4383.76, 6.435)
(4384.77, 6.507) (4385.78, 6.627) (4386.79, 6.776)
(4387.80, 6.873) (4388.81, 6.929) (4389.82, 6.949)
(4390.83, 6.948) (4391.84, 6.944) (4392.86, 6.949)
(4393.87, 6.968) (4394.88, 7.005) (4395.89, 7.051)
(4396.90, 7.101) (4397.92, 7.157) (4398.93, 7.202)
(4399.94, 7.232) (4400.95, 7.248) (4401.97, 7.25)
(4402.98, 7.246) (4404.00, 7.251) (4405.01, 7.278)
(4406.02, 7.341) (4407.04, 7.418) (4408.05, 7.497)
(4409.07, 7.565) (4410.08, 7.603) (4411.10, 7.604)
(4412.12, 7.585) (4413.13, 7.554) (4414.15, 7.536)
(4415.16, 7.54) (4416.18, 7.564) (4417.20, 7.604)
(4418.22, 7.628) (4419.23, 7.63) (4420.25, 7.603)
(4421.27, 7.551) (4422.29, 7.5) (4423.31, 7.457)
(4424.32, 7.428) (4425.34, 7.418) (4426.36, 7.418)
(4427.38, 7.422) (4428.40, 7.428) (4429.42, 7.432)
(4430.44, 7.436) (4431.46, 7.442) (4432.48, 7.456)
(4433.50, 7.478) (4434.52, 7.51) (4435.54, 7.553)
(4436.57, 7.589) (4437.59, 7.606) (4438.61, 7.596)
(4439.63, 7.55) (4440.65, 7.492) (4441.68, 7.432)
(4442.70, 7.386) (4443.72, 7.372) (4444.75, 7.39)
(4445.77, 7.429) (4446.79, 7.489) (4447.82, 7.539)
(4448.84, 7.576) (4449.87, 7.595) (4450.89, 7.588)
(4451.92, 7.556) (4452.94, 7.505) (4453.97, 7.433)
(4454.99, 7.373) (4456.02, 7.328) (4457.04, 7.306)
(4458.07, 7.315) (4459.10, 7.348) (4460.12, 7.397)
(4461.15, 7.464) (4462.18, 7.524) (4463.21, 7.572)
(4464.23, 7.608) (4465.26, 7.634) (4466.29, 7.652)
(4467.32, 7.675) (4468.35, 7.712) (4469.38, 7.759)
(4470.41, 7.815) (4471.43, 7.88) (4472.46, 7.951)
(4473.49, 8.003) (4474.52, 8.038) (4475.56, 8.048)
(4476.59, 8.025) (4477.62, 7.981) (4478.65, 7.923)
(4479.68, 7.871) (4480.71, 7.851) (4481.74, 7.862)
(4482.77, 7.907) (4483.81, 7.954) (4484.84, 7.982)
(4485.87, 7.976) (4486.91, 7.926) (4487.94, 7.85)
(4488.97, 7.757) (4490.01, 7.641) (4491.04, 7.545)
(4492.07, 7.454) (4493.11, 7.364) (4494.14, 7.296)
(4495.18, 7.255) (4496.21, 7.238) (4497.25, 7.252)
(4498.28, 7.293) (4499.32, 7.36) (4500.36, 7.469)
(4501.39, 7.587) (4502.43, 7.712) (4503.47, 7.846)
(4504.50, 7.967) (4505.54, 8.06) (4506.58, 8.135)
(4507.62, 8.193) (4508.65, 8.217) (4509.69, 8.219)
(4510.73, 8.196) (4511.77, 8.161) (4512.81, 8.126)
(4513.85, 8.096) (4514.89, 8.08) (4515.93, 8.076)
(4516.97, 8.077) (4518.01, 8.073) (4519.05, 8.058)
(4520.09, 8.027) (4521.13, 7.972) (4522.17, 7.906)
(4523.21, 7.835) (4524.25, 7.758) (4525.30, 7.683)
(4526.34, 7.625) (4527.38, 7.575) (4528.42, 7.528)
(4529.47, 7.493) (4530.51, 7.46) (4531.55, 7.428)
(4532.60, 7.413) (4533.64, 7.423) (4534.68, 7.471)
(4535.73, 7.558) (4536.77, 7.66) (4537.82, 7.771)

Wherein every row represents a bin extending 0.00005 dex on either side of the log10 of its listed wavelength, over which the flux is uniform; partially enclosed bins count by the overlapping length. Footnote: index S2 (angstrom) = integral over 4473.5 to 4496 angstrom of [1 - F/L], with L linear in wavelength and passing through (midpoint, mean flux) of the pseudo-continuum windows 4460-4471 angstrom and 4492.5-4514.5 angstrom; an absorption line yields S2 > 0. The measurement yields -0.3 angstrom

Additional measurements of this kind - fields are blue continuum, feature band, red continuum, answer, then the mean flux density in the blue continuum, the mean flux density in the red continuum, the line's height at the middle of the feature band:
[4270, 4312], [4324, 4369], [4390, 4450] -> -2.58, 6.13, 7.4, 6.68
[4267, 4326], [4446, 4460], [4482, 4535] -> -0.15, 6.29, 7.77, 7.38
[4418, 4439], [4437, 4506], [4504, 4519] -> 1.67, 7.5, 8.11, 7.82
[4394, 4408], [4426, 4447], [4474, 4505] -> -0.16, 7.22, 7.71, 7.42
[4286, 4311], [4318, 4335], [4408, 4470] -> -1.98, 5.91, 7.51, 6.23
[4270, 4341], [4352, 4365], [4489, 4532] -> -1.21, 6.4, 7.76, 6.75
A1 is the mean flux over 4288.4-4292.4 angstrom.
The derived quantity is 6.37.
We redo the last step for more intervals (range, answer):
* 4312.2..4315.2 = 6.4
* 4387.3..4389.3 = 6.9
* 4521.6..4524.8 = 7.82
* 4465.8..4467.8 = 7.66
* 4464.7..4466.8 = 7.63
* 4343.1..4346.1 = 6.72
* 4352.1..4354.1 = 7.18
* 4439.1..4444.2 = 7.45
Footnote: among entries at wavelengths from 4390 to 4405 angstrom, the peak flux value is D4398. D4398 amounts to 7.251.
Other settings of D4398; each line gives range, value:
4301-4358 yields 7.396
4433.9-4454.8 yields 7.606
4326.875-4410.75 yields 7.603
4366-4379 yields 7.527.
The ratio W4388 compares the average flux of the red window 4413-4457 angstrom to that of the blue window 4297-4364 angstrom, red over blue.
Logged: 1.13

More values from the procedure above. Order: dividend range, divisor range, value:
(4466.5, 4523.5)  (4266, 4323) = 1.25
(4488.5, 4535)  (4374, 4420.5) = 1.08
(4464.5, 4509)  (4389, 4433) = 1.06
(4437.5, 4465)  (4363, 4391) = 1.05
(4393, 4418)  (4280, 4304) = 1.16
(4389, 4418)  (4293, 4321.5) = 1.20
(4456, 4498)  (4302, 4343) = 1.20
